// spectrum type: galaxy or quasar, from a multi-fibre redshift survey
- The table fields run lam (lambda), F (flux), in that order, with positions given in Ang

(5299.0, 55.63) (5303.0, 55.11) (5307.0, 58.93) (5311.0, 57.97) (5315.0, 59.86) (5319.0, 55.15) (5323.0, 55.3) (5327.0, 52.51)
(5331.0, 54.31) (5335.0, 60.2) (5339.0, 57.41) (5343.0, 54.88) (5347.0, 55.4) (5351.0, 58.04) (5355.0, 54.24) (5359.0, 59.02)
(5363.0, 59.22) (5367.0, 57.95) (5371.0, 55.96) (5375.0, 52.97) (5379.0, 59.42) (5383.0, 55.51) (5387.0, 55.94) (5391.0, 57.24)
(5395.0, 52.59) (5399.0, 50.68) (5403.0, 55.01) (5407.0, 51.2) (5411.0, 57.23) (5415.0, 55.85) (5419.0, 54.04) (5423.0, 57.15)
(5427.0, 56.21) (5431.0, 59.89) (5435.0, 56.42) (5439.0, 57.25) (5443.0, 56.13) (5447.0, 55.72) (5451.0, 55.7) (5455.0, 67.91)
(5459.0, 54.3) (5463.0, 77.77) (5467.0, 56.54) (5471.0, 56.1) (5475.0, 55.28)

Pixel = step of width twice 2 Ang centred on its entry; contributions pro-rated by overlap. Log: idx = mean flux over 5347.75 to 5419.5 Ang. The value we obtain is 55.7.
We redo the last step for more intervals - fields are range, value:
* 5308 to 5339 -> 56.6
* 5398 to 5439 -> 55.6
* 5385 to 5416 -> 54.4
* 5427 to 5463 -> 58.9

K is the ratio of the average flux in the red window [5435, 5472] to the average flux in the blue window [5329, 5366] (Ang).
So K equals 1.0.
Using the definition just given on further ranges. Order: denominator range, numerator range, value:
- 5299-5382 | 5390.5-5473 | 1.01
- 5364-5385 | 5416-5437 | 1.00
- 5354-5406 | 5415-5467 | 1.05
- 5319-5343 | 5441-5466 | 1.09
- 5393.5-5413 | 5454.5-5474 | 1.16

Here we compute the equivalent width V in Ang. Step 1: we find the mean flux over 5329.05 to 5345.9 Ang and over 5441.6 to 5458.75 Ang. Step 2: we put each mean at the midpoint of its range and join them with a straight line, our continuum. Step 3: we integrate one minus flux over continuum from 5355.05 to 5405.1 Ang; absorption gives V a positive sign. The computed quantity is 1.3 Ang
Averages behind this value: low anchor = 56.6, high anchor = 58.5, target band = 55.9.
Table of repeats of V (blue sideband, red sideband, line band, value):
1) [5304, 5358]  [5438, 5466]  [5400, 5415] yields 1.2 Ang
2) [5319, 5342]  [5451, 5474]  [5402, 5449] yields 3.1 Ang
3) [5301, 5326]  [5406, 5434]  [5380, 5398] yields 0.3 Ang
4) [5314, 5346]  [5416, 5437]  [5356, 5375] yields -0.3 Ang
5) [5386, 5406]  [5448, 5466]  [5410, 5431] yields 0.5 Ang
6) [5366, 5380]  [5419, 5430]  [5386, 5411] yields 1.1 Ang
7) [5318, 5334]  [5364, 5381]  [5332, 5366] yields -1.0 Ang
